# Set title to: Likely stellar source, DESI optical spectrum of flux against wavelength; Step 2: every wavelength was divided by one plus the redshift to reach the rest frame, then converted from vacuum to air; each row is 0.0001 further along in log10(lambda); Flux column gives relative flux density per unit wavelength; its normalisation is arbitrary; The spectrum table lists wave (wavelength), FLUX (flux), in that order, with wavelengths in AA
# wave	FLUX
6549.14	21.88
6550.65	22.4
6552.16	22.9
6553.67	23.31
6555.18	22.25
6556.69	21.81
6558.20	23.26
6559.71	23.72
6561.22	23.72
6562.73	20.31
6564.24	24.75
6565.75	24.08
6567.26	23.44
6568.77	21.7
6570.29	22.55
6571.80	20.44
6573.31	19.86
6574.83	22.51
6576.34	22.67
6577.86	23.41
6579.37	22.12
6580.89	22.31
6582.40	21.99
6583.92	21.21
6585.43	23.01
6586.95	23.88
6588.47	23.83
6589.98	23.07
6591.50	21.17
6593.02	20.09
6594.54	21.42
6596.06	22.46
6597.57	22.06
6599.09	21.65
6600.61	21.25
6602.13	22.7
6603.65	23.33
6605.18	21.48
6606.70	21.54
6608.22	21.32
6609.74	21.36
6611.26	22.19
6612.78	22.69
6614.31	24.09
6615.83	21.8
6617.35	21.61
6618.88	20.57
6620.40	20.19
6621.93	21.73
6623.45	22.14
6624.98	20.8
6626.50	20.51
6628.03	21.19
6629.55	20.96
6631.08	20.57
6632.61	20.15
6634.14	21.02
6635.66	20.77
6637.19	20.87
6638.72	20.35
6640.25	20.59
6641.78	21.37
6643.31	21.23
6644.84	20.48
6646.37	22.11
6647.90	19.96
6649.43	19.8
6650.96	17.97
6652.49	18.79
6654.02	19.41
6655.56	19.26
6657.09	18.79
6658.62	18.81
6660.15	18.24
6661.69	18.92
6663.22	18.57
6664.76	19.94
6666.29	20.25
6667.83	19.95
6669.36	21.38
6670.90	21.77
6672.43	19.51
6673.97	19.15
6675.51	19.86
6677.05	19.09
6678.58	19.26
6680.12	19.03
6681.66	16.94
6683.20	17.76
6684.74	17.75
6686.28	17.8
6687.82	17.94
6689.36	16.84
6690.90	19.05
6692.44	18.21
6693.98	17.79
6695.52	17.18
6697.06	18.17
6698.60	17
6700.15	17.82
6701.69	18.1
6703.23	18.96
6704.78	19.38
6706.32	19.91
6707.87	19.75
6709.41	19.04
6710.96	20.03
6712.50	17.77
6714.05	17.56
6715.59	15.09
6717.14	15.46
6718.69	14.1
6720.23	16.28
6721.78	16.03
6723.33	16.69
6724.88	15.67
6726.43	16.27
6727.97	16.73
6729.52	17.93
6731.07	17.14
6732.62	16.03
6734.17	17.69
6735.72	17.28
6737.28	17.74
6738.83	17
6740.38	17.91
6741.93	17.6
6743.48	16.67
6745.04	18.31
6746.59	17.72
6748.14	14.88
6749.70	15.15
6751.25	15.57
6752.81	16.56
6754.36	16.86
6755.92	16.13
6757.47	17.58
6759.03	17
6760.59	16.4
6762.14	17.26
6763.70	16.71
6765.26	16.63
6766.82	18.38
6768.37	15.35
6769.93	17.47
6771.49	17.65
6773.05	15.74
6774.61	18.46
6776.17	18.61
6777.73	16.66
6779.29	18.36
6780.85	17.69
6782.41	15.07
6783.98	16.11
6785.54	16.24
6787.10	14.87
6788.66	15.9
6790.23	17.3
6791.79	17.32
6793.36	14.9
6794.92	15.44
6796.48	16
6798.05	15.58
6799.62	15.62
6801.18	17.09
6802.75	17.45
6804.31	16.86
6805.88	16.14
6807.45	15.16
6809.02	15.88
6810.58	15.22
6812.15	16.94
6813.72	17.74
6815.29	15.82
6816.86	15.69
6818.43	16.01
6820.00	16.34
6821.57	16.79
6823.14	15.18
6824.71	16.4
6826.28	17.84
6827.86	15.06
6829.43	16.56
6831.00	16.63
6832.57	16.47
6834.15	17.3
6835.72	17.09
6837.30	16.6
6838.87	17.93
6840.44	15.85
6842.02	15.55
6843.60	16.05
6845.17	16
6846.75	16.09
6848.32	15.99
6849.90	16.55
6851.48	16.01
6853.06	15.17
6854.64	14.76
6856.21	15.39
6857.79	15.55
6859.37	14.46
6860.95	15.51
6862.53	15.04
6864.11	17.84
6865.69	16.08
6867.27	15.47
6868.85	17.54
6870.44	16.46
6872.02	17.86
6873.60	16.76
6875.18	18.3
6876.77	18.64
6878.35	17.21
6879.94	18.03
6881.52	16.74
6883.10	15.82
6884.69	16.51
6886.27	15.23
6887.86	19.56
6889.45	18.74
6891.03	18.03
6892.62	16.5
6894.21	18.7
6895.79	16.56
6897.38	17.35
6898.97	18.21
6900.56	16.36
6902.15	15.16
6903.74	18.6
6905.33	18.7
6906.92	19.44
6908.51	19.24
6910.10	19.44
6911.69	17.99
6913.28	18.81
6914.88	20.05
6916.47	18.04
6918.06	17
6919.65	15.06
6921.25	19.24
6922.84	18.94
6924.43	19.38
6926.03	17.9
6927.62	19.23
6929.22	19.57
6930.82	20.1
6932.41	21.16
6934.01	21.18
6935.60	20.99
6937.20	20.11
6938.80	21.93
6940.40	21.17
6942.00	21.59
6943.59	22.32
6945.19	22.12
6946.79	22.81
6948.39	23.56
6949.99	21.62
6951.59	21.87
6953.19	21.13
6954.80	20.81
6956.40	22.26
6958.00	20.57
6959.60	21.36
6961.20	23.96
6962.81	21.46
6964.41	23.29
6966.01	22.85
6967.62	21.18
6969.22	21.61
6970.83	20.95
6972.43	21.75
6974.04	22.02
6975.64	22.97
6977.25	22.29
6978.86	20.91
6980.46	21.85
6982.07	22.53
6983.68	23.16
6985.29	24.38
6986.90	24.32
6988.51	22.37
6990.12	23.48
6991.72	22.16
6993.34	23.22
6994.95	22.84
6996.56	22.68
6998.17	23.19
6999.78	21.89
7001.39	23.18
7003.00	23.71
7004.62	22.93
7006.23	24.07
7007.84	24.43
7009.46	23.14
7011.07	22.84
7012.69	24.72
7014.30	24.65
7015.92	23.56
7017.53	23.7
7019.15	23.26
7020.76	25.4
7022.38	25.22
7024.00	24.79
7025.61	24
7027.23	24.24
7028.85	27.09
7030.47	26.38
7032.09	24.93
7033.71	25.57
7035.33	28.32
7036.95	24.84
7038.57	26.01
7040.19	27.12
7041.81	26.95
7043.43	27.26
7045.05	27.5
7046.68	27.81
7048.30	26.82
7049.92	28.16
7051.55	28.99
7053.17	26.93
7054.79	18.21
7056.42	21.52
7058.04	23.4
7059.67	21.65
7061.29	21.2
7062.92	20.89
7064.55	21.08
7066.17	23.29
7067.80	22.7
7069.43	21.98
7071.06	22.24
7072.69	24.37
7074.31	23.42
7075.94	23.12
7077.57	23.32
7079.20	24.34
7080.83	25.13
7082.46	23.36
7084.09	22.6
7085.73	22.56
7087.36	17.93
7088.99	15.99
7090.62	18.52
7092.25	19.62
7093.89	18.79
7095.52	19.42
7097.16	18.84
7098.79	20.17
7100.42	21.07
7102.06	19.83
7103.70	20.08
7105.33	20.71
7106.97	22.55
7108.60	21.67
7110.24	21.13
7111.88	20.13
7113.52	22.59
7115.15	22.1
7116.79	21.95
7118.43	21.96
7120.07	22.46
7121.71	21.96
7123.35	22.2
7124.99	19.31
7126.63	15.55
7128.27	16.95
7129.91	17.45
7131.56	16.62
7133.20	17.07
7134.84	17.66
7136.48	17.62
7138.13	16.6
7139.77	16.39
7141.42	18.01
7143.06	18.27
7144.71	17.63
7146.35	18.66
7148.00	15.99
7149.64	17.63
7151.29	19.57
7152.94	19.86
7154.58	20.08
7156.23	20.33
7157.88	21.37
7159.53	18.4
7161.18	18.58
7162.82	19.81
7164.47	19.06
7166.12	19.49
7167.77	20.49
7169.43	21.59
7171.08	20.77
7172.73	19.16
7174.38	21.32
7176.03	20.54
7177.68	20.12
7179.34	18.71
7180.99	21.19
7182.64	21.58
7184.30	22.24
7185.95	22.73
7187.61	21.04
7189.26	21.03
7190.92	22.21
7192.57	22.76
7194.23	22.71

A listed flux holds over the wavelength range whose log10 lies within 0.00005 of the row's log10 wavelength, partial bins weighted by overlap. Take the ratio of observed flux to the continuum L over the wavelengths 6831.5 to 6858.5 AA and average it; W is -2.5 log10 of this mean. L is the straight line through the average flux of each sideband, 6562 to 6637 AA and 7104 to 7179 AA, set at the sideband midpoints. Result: 0.28 mag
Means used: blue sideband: 21.9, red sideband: 19.5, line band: 16.1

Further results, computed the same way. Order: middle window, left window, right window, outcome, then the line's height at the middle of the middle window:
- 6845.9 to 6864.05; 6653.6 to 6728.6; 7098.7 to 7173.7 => 0.20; 18.7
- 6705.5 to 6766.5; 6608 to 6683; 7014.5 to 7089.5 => 0.24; 21.2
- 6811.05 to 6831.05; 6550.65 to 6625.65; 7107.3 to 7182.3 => 0.28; 21.1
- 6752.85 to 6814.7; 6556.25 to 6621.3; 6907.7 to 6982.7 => 0.28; 21.4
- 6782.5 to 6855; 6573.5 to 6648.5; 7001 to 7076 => 0.38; 23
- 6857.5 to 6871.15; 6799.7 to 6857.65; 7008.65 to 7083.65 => 0.10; 17.6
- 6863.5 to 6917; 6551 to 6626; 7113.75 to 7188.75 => 0.18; 20.8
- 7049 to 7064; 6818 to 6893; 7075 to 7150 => -0.22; 19.1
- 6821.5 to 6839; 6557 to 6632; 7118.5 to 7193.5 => 0.26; 21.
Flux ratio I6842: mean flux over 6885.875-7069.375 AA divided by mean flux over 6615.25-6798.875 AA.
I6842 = 1.21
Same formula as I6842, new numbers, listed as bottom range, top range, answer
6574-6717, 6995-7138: 1.11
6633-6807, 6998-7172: 1.23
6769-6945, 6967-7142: 1.30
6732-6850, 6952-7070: 1.42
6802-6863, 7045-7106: 1.38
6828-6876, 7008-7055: 1.57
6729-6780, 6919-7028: 1.30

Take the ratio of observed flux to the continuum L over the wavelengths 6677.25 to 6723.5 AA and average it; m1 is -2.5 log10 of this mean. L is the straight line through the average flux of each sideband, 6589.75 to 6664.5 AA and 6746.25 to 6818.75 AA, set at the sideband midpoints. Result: 0.06 mag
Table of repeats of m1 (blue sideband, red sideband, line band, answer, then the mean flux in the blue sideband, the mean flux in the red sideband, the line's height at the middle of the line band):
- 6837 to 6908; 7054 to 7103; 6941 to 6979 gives -0.17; 16.8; 21.3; 18.7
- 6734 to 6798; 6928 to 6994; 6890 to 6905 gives 0.17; 16.8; 22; 20.3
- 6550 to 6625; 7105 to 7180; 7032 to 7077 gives -0.22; 22.2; 19.5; 19.9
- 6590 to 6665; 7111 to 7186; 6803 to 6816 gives 0.24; 20.8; 19.5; 20.4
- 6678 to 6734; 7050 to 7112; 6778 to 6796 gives 0.14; 17.6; 21.7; 18.5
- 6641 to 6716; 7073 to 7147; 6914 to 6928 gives 0.08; 19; 20.1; 19.6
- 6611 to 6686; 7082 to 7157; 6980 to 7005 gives -0.17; 20.2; 19.5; 19.7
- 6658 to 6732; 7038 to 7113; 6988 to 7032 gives -0.10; 18.2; 22.6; 21.8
